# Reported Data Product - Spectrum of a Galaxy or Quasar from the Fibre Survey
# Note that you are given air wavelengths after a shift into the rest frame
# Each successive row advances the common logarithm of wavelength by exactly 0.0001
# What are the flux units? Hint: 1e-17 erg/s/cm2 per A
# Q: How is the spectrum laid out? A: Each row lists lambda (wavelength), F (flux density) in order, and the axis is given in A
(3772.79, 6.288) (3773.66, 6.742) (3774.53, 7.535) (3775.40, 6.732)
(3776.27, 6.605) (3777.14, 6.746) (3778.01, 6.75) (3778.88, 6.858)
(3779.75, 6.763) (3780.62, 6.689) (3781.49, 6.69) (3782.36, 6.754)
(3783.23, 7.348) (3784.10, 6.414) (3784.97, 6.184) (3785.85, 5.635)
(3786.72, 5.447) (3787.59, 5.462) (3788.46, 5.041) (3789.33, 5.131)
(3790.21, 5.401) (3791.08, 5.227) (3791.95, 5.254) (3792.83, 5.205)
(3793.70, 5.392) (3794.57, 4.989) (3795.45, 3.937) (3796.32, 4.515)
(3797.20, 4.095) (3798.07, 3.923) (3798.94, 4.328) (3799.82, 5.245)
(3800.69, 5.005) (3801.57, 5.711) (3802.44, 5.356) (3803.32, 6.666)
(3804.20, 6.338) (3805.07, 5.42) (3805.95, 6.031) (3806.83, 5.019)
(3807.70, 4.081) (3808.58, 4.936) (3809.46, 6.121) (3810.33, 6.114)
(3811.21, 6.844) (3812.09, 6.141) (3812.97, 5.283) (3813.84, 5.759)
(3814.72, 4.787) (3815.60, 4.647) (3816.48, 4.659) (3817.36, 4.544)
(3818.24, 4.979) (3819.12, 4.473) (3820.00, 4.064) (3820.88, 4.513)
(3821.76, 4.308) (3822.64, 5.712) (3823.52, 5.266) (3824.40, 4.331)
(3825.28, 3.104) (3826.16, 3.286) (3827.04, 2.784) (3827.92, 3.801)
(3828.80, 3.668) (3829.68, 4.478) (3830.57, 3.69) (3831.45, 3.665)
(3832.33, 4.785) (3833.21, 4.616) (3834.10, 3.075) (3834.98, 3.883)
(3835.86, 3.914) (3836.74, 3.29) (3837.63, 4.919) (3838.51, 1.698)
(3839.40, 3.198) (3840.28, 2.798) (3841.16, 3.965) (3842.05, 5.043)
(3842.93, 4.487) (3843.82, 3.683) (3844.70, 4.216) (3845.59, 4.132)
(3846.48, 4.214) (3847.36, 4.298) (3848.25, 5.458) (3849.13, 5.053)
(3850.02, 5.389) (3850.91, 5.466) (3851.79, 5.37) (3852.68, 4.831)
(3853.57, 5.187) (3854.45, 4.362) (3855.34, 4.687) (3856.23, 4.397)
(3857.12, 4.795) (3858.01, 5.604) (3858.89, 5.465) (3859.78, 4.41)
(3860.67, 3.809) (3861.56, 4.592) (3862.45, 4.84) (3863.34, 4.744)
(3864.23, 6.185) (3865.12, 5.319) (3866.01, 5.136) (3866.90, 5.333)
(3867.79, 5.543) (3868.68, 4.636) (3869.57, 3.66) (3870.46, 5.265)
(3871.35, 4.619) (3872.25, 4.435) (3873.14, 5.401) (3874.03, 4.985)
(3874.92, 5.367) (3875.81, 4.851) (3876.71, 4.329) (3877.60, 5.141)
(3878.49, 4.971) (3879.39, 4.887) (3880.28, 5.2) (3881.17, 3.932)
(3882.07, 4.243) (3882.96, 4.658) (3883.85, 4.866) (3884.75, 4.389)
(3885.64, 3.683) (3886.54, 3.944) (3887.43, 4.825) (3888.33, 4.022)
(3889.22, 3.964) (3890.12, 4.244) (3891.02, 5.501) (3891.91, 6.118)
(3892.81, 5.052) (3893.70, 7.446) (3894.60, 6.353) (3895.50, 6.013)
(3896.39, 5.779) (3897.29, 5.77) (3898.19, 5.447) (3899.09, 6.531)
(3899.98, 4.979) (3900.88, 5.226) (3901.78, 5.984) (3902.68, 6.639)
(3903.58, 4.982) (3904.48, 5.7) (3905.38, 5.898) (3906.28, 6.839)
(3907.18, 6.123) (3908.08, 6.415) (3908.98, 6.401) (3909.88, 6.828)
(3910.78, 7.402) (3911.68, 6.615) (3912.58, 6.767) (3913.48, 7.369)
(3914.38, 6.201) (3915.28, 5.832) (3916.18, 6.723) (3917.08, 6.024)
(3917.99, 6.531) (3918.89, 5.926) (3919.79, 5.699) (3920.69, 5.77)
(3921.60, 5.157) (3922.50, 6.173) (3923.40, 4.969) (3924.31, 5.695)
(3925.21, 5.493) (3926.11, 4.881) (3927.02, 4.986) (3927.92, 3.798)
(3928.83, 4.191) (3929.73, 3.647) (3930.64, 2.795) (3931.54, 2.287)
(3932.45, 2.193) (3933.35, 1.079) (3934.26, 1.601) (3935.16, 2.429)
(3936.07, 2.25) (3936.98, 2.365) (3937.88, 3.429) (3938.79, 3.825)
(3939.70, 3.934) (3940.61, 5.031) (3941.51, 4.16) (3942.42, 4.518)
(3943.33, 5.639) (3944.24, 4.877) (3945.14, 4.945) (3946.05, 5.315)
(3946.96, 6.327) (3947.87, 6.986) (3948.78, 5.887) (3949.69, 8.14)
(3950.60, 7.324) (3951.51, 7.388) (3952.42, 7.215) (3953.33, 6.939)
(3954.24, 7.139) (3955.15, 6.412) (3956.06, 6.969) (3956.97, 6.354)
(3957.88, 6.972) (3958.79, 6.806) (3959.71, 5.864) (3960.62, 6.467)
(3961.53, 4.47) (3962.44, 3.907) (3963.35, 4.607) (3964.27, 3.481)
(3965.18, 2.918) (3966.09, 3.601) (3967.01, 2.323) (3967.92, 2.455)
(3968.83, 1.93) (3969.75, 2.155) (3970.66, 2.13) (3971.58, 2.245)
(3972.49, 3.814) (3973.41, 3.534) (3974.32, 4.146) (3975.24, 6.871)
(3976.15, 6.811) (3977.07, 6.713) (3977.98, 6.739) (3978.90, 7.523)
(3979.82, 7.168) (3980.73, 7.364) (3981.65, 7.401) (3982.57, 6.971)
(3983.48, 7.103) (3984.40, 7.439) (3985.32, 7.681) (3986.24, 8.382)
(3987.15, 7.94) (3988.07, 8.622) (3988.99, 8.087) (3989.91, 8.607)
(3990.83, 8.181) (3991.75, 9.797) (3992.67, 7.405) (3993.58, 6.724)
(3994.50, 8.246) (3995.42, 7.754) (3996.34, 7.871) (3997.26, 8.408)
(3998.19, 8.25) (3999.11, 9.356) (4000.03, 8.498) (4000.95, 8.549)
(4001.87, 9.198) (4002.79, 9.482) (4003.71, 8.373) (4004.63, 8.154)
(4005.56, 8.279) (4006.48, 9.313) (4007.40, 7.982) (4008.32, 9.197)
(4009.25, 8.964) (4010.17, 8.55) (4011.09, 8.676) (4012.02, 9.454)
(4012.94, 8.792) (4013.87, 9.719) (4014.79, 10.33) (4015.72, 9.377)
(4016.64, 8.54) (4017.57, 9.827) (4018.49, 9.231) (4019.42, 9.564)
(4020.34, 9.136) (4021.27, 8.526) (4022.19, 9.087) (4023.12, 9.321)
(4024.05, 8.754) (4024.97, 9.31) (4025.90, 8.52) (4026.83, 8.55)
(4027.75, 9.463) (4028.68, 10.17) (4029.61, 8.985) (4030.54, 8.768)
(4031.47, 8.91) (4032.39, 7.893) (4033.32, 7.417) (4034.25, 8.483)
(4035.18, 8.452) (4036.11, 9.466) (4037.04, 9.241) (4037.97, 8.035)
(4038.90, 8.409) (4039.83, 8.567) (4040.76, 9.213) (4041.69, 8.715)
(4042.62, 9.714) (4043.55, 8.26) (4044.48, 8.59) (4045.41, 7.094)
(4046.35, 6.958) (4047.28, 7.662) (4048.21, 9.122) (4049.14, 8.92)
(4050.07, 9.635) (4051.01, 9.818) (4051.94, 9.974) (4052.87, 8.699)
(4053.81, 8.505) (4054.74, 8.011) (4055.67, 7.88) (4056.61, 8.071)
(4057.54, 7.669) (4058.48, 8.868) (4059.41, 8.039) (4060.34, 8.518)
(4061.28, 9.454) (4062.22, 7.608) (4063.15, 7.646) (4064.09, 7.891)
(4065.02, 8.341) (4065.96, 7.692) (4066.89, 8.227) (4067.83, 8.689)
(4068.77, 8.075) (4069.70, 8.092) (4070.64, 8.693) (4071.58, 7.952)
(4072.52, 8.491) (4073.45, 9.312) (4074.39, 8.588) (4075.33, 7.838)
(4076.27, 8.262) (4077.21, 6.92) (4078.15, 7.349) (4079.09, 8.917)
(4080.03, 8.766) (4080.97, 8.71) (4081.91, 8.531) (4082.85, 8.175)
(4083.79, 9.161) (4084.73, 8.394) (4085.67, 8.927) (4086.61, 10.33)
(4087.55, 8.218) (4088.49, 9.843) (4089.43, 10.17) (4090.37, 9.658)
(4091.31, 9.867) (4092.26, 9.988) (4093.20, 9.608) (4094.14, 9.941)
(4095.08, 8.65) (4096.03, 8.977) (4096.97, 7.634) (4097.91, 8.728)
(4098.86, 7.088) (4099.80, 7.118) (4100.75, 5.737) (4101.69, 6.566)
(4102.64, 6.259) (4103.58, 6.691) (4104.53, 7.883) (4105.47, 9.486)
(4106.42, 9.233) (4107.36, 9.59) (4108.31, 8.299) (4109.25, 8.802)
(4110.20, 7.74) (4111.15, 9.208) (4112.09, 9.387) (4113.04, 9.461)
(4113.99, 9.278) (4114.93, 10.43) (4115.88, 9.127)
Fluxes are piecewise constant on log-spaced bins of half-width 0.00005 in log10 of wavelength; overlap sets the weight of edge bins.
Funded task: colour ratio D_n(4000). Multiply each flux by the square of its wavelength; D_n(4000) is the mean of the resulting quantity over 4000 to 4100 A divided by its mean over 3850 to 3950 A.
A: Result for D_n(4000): 1.85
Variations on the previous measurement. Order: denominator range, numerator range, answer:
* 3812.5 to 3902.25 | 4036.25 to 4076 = 1.99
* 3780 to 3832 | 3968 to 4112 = 1.82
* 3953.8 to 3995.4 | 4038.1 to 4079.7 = 1.46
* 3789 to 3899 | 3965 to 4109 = 1.87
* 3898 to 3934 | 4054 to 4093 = 1.70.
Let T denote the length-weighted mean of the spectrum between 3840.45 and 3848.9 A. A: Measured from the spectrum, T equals 4.36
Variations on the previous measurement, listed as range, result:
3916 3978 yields 4.8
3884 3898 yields 5.14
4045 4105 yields 8.39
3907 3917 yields 6.6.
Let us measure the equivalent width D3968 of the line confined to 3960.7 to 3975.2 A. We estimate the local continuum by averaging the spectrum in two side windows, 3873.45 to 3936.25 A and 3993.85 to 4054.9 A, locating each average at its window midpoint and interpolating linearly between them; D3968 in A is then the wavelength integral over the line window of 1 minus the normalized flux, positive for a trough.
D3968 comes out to 7.6 A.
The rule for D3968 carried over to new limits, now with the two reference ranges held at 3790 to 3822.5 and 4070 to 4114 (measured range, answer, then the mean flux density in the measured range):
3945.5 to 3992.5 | 6.93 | 6.04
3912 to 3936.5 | 6.83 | 4.69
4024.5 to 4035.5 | -1.33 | 8.75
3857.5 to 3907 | 7.45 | 5.13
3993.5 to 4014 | -3.07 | 8.61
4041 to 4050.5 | -0.58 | 8.48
